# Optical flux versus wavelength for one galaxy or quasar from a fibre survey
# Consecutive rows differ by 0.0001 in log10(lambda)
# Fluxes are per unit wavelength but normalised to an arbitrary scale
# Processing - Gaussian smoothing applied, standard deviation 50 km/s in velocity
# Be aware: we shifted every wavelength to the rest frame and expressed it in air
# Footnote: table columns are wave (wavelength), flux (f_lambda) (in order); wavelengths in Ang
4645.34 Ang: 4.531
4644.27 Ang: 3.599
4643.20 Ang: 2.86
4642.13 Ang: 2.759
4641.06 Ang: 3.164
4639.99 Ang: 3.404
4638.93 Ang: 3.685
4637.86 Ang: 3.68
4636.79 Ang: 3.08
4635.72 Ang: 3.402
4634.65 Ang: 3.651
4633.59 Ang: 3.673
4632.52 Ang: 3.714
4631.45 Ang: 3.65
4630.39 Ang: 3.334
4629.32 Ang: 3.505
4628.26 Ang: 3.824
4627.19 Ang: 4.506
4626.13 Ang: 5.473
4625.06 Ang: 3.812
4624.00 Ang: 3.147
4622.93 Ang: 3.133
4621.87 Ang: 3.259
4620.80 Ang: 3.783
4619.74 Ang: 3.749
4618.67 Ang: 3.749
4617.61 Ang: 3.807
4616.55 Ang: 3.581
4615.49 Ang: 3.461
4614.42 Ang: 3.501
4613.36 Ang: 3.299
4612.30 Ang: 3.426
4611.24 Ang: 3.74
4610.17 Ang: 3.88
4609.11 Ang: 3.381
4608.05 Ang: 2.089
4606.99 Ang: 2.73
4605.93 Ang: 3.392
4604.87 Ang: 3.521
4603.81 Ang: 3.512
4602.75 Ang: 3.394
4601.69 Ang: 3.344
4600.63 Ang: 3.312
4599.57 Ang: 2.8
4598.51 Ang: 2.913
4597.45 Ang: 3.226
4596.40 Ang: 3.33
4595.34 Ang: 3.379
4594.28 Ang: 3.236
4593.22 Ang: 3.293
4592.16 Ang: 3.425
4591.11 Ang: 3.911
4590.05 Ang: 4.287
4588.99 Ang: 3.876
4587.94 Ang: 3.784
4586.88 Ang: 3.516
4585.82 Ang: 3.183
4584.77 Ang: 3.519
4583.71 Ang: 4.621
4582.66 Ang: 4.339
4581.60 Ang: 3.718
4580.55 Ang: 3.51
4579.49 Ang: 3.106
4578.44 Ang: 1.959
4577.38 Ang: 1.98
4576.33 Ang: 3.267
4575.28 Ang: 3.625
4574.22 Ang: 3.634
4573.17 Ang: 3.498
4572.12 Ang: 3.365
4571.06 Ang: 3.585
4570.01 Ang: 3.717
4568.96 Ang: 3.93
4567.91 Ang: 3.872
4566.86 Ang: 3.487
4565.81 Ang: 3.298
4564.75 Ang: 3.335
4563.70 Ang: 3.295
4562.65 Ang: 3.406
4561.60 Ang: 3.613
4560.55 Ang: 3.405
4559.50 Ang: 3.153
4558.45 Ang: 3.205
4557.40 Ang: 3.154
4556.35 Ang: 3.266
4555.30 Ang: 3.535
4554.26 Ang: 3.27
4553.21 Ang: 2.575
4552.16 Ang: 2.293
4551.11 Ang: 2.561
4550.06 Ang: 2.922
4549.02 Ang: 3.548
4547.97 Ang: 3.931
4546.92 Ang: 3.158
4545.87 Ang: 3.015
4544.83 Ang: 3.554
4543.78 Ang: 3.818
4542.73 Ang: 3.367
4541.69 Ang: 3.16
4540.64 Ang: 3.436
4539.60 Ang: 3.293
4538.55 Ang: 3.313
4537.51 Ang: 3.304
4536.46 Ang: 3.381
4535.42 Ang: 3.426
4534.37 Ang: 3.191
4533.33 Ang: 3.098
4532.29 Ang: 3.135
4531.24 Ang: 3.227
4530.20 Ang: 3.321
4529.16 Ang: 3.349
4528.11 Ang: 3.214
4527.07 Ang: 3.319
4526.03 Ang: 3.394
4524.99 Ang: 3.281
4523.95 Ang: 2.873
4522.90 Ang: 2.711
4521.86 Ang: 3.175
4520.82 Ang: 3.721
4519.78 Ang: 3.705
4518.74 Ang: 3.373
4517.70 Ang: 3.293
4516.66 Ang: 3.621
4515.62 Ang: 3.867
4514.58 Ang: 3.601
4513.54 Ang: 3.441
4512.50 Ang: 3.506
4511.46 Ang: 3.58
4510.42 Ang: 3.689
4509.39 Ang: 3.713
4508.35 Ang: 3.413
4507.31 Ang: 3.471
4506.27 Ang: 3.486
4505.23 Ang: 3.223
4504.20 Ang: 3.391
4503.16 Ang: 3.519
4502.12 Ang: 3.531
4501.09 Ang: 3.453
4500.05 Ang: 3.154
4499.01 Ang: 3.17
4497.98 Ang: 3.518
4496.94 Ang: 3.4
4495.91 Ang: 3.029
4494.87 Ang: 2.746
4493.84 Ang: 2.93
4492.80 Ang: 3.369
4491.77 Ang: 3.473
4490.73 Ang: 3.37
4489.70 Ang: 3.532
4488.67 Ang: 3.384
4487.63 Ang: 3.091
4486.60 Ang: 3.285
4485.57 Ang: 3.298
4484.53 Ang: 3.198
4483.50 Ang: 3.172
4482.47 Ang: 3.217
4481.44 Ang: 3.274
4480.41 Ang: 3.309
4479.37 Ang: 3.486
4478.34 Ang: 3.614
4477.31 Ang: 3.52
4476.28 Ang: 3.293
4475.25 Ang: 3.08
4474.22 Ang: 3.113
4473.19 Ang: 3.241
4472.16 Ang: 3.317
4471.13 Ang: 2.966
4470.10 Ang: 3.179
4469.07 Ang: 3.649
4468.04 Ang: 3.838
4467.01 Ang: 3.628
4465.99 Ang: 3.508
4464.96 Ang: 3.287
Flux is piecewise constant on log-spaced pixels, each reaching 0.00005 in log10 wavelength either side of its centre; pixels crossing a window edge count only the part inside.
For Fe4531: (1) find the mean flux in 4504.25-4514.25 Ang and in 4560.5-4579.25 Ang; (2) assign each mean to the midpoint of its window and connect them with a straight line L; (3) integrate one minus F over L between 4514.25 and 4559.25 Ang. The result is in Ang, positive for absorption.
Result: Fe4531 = 2.0 Ang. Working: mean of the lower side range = 3.5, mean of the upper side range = 3.34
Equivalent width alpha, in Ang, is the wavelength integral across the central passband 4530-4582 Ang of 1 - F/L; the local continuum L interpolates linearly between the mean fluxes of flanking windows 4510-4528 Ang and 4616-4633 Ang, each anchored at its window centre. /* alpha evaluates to 3.7 Ang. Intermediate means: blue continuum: 3.41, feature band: 3.28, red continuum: 3.75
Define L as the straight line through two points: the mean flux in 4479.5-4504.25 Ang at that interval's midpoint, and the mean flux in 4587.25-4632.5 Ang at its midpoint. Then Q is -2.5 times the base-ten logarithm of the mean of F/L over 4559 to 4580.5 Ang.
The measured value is 0.04 mag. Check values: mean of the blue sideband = 3.28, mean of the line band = 3.33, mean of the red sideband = 3.52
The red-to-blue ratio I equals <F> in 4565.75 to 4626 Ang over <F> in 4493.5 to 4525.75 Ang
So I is 1.02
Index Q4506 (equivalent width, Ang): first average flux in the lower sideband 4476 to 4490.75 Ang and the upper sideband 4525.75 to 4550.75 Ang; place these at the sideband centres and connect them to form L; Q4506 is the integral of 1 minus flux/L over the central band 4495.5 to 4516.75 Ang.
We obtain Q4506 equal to -0.9 Ang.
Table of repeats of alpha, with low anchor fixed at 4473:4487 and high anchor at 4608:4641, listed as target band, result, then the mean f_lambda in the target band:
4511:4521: -0.6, 3.57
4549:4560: 1.4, 3.02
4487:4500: 0.3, 3.25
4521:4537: 0.9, 3.22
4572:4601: 0.9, 3.42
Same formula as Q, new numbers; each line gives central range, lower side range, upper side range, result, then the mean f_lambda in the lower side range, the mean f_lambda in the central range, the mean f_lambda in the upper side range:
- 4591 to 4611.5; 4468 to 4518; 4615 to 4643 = 0.09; 3.36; 3.27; 3.61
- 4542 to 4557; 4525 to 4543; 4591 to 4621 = 0.04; 3.29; 3.2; 3.37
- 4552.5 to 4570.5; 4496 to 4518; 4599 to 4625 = 0.02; 3.47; 3.37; 3.38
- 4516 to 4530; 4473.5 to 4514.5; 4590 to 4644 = 0.02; 3.35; 3.32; 3.47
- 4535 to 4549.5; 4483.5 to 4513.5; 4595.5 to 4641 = 0.00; 3.35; 3.41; 3.49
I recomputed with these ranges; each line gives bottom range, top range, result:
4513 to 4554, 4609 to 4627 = 1.12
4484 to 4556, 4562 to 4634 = 1.06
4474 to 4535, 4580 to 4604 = 1.06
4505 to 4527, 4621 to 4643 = 1.04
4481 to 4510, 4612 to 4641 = 1.10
